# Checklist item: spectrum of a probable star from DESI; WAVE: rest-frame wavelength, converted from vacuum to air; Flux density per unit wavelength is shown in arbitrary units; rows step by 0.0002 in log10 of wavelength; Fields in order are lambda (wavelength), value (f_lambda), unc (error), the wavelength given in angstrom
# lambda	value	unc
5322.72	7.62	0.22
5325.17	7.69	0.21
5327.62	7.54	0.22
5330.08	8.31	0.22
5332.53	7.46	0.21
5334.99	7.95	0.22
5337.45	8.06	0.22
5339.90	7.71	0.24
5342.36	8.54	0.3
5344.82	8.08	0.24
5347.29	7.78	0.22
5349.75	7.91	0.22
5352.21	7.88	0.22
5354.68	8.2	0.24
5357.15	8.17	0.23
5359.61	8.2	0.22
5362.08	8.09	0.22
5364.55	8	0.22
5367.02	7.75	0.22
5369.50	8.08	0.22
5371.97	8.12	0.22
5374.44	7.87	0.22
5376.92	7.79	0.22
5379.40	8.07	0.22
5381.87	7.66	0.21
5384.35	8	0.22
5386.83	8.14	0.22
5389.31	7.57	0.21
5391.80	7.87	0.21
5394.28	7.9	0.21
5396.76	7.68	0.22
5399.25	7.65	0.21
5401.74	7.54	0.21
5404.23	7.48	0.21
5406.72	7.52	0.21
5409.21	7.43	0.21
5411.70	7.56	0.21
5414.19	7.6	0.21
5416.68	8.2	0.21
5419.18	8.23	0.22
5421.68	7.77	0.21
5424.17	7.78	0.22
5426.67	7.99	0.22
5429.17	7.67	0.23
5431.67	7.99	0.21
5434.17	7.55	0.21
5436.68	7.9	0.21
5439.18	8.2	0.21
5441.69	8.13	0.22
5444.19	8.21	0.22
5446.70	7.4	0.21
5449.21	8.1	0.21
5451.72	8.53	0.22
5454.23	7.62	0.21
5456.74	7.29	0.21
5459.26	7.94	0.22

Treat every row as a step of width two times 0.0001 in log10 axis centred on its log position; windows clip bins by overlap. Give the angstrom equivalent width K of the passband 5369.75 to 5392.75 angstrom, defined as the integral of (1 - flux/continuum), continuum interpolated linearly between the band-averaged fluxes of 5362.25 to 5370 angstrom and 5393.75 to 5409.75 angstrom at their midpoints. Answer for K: -0.3 angstrom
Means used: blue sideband 7.94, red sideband 7.59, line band 7.91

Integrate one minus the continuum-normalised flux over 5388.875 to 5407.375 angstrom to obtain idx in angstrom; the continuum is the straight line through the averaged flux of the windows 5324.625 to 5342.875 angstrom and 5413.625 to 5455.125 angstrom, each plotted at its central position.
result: 0.6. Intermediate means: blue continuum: 7.89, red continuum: 7.94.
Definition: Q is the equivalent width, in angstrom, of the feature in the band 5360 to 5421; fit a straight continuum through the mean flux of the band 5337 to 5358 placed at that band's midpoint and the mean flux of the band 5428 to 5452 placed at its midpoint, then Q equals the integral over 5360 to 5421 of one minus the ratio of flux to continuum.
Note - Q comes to 1.2 angstrom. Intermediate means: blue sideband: 8.03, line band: 7.83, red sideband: 7.95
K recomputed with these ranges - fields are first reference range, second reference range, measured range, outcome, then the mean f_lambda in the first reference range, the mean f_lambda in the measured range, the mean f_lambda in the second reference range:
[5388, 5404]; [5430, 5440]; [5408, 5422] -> -0.03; 7.69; 7.8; 7.89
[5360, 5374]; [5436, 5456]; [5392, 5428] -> 1.18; 8.01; 7.74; 8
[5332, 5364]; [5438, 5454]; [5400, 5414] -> 0.92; 8.01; 7.52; 8.06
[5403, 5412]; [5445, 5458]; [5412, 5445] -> -1.24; 7.49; 7.93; 7.8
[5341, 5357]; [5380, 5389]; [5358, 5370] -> -0.04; 8.06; 8.02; 7.91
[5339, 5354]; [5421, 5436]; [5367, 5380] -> -0.05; 7.99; 7.95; 7.8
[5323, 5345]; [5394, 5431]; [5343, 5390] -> -0.85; 7.91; 7.98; 7.73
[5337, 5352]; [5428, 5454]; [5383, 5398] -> 0.23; 8.01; 7.86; 7.96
